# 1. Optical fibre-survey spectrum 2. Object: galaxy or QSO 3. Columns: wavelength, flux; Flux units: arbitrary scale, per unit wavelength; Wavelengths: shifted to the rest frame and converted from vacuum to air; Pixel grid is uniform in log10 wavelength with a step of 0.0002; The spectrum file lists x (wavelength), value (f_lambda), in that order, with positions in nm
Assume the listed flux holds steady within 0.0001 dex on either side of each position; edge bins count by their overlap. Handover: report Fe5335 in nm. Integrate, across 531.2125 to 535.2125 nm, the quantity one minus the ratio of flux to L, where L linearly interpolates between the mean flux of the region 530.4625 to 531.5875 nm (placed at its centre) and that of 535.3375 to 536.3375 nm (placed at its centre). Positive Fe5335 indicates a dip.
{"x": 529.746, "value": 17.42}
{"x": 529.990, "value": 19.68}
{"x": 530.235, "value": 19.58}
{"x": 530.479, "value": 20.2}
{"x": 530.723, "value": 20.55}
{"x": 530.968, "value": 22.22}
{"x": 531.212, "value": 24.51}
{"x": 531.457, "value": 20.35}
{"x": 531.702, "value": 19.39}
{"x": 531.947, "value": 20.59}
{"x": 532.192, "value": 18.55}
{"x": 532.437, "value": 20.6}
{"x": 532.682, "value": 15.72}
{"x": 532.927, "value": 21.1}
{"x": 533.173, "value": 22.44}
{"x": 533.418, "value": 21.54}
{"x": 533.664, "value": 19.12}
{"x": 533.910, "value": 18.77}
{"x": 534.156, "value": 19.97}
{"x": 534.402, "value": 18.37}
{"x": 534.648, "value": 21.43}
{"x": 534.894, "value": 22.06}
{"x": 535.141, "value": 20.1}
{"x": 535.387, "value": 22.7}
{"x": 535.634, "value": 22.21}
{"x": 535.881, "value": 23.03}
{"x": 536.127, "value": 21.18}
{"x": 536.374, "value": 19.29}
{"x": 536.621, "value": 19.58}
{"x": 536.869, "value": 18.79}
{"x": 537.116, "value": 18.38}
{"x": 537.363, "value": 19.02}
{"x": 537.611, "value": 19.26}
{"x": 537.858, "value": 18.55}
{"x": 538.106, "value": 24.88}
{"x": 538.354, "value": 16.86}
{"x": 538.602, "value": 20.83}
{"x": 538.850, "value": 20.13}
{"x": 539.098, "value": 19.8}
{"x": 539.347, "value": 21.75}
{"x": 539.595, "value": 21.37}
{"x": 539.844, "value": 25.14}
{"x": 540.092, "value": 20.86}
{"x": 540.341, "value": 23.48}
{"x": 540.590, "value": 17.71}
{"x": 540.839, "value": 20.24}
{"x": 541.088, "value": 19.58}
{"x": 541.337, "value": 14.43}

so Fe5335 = 0.307 nm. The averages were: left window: 21.7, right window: 22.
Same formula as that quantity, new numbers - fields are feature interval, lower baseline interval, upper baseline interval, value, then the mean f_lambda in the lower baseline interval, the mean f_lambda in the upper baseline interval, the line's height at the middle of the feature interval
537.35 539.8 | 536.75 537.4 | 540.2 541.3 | -0.17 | 18.7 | 19.8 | 19.2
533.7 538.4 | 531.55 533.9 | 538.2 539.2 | -0.14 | 19.8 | 19.6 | 19.7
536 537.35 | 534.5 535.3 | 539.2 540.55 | 0.13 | 21.2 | 22.2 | 21.5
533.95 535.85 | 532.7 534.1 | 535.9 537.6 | -0.10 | 20.2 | 19.6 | 19.9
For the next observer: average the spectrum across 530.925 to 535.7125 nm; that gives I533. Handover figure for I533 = 20.5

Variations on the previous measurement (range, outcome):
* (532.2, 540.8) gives 20.4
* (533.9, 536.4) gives 21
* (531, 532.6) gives 20.6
